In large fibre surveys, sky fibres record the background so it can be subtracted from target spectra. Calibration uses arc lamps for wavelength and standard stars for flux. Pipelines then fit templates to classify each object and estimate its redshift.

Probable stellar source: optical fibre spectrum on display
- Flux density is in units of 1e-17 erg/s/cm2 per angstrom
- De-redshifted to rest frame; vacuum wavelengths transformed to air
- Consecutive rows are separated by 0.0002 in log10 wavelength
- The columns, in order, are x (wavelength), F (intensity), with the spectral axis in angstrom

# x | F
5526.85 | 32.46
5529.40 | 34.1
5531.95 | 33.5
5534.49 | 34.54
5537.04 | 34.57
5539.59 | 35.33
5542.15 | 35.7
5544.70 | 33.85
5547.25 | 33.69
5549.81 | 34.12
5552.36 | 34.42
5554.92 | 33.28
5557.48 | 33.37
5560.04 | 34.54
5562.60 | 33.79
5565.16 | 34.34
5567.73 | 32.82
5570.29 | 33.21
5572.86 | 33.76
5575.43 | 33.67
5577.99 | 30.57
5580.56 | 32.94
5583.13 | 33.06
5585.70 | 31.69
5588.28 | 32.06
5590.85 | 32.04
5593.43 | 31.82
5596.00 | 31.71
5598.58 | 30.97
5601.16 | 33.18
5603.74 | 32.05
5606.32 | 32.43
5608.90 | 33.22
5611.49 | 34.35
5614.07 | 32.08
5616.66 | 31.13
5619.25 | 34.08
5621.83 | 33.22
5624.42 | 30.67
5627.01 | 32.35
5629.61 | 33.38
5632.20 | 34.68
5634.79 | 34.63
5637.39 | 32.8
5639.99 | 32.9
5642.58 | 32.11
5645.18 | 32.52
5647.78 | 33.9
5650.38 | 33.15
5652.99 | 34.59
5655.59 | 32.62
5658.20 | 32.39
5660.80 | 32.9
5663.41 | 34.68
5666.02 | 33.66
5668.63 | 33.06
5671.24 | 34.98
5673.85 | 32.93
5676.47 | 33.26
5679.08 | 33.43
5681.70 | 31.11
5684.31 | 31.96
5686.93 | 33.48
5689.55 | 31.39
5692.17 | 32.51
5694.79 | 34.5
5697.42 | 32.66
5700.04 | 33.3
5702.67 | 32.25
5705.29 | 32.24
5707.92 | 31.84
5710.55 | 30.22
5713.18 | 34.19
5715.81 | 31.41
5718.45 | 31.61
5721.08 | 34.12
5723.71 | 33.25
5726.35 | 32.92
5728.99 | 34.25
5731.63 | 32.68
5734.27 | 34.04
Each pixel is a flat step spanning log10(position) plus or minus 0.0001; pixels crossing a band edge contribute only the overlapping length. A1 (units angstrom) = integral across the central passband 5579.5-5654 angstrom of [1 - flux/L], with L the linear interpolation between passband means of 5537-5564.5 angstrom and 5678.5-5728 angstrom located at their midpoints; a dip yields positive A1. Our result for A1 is 1.7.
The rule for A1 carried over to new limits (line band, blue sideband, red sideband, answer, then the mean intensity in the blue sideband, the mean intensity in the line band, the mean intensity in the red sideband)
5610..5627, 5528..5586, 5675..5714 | 0.31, 33.7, 32.6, 32.5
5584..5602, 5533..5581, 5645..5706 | 0.90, 33.8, 31.9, 33.1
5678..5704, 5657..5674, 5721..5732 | 0.67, 33.6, 32.7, 33.4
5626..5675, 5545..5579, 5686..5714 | -0.71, 33.5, 33.4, 32.6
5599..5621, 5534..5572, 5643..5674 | 0.64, 34.1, 32.8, 33.4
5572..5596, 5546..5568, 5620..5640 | 0.89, 33.9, 32.3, 33.1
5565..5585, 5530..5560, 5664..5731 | 0.60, 34.2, 32.9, 32.8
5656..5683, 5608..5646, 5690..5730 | -0.33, 32.9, 33.2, 32.7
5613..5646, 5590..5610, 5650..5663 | -0.10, 32.2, 32.8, 33.2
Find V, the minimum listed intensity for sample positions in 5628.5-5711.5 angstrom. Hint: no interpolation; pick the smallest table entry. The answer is 30.22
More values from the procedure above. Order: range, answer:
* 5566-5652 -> 30.57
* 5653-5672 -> 32.39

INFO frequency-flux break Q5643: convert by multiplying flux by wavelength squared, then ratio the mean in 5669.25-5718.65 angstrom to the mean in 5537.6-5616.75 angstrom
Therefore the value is 1.03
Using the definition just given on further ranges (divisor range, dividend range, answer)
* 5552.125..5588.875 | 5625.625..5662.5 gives 1.03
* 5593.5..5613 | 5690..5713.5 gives 1.04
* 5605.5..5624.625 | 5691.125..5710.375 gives 1.03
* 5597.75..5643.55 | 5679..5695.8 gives 1.02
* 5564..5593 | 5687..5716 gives 1.04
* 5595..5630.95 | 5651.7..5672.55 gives 1.05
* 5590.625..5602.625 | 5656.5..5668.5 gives 1.07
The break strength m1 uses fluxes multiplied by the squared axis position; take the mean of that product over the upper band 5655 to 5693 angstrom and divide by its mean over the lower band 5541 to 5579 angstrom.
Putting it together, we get 1.02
